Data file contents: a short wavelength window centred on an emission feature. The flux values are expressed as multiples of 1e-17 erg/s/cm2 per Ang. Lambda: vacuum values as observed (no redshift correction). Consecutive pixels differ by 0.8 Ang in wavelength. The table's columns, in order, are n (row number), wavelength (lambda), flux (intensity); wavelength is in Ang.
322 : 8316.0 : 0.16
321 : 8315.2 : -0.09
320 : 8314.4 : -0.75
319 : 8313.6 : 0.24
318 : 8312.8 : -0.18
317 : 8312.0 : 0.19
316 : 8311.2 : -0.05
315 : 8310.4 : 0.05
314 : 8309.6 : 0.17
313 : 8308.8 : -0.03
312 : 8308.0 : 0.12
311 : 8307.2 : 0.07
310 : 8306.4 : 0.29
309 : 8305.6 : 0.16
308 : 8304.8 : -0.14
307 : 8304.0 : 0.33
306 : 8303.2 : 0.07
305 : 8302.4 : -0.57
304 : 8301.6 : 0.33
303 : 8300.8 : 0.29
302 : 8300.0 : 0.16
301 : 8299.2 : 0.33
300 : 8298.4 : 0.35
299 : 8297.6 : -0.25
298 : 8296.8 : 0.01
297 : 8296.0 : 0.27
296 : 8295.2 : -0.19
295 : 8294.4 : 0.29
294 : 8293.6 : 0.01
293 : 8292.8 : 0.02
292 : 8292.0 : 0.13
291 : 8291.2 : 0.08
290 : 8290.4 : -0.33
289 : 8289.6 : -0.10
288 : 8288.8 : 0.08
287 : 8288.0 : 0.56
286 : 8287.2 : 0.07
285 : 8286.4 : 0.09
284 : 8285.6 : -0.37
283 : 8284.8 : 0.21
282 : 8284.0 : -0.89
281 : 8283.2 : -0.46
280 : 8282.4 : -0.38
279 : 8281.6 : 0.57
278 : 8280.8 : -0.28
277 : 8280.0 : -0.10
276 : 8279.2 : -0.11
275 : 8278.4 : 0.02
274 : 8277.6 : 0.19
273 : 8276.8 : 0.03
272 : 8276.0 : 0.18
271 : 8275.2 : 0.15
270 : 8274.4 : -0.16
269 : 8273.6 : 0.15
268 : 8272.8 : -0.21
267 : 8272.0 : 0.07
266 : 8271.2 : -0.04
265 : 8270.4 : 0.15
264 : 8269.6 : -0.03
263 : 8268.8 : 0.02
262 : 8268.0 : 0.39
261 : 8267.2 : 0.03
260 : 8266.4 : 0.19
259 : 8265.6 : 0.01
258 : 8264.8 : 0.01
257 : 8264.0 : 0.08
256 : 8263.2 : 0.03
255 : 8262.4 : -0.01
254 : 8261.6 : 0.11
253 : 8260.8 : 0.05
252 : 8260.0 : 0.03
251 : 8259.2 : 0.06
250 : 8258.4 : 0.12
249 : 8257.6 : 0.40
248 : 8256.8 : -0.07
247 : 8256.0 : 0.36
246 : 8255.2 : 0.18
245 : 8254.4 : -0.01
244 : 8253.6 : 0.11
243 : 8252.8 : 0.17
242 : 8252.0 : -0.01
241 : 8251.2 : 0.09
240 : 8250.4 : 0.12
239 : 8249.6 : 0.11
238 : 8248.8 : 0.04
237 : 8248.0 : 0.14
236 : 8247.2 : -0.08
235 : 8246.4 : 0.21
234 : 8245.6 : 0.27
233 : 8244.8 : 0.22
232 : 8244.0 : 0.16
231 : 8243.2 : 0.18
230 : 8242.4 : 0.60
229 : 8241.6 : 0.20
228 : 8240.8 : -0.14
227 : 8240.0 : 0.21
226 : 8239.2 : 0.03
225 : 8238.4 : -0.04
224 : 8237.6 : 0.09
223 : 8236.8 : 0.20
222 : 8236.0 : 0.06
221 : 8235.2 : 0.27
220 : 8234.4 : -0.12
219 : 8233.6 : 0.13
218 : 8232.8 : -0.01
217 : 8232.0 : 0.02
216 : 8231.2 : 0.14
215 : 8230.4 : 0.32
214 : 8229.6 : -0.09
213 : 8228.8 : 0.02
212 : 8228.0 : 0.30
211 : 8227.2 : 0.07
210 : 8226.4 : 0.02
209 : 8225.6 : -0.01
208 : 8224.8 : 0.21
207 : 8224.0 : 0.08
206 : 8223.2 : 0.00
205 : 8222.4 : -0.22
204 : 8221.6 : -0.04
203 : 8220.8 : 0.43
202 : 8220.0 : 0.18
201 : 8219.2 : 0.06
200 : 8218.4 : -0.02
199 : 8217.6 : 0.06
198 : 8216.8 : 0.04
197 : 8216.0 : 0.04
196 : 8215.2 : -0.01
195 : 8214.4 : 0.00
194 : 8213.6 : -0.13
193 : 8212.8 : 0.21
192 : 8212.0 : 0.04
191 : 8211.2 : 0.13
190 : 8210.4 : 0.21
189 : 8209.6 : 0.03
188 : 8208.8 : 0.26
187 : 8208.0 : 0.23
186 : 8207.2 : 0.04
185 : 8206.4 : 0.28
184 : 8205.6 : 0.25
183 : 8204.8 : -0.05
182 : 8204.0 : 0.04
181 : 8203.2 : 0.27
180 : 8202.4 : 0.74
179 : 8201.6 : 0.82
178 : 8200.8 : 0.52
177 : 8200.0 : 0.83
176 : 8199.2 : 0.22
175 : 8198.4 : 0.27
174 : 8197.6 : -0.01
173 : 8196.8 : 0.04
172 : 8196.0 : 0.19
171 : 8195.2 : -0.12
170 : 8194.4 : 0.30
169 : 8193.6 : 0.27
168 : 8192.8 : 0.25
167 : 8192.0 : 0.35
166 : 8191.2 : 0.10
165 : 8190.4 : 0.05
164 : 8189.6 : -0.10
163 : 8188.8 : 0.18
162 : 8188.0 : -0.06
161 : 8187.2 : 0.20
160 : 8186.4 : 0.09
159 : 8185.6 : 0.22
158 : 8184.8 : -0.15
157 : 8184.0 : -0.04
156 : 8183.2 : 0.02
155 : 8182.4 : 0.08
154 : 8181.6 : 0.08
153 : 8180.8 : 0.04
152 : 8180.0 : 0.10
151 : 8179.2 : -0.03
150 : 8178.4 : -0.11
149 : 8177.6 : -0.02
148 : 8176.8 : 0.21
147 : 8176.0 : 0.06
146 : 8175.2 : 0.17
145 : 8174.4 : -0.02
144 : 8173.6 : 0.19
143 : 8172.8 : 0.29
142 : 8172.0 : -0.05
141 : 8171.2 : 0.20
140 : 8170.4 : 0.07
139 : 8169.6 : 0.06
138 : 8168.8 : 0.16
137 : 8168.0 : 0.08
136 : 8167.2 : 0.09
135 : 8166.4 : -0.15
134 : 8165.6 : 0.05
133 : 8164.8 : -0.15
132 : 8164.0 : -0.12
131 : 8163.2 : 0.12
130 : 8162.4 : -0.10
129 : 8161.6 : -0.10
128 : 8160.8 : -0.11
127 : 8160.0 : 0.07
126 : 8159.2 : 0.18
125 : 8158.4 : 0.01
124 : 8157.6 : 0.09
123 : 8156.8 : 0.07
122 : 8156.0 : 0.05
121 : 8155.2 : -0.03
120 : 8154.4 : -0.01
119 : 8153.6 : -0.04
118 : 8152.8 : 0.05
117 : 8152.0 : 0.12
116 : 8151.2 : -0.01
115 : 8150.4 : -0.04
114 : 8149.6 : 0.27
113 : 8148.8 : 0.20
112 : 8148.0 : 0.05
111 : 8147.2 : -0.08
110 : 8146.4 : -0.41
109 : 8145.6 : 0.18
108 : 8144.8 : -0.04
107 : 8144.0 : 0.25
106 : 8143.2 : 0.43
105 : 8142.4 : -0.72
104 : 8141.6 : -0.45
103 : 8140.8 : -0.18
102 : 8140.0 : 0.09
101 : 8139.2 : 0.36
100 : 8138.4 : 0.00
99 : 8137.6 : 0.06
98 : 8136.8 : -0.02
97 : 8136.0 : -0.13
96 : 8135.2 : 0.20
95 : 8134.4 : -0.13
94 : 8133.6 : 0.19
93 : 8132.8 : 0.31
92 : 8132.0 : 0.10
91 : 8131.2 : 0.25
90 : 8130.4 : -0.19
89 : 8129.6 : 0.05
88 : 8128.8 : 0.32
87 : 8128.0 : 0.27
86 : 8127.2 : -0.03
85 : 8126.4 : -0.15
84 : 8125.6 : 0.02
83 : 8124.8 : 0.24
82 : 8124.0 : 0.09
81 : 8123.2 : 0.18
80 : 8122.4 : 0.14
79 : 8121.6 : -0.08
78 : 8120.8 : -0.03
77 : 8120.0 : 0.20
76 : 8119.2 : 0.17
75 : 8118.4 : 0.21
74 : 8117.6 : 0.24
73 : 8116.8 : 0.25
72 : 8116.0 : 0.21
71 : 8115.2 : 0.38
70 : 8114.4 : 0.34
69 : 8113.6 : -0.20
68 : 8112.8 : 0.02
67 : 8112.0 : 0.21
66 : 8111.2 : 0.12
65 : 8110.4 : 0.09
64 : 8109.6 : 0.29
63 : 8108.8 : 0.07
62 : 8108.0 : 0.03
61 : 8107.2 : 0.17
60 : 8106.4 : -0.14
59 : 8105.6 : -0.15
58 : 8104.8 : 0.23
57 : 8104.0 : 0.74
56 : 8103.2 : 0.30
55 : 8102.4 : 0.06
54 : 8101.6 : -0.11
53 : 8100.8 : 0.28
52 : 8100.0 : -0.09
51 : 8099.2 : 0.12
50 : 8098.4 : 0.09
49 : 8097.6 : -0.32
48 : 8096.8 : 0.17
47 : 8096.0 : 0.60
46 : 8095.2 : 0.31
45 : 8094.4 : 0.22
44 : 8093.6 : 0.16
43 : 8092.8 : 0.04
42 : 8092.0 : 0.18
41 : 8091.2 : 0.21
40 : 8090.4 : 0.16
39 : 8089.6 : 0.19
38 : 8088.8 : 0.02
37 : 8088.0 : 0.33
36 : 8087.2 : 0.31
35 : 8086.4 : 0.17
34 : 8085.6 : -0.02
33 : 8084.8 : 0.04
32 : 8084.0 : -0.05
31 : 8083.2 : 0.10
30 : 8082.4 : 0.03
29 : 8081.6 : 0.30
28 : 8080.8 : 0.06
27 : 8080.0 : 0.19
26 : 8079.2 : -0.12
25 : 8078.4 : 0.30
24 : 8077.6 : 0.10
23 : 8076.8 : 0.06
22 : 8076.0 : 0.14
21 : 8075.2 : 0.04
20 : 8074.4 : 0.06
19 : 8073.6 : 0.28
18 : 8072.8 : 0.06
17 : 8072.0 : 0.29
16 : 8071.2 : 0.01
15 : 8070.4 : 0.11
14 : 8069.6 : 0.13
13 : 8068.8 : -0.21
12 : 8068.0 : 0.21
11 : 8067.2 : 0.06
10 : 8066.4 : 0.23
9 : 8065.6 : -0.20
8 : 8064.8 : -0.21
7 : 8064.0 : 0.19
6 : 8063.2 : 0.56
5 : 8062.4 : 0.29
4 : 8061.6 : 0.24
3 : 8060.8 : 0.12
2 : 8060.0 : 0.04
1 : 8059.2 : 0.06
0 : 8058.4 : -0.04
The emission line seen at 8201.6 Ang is H-gamma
